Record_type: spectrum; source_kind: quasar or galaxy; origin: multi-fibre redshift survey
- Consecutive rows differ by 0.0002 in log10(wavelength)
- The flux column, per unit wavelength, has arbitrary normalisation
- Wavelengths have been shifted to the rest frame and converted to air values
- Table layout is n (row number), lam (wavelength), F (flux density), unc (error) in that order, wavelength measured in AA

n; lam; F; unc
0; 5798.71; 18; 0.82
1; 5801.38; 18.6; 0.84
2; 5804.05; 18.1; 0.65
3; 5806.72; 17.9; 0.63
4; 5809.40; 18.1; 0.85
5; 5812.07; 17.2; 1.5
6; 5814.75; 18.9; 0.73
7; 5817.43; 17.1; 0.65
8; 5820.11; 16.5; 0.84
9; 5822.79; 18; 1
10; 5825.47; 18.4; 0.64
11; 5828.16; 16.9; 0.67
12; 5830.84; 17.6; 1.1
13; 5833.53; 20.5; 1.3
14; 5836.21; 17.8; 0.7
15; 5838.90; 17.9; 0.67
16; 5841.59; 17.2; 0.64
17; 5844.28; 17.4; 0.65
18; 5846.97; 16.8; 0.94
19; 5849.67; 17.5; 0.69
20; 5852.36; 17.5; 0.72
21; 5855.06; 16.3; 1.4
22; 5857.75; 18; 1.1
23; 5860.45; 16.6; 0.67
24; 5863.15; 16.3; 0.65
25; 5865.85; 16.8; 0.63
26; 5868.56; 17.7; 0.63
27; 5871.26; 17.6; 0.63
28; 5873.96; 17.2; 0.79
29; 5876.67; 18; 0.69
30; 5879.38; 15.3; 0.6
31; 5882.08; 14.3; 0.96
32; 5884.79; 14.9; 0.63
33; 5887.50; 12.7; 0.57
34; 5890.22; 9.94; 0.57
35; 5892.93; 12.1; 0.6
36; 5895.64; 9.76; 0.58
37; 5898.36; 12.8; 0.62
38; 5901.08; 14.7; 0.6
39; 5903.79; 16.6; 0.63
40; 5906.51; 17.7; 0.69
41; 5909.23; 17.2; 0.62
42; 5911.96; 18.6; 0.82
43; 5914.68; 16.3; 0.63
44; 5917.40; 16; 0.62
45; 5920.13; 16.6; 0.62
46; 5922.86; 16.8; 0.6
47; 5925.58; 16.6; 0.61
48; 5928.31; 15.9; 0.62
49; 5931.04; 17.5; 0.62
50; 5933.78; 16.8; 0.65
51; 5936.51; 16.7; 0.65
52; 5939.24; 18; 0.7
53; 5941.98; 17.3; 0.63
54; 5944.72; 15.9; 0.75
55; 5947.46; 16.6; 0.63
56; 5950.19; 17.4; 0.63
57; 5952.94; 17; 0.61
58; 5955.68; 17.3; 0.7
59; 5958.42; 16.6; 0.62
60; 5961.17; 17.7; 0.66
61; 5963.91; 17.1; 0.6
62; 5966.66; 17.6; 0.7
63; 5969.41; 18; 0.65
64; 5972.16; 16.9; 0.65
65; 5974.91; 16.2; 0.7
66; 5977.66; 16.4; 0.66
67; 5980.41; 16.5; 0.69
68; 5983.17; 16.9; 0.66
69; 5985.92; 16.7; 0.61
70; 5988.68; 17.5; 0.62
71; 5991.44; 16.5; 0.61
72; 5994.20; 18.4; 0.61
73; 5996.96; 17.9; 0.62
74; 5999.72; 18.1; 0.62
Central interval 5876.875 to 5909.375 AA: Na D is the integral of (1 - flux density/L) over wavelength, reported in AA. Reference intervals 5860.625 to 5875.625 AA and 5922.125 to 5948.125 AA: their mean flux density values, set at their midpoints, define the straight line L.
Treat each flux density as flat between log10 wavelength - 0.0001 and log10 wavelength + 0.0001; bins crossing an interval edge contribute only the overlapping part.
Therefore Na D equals 5.7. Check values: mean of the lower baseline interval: 17.1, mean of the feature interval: 14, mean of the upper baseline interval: 16.8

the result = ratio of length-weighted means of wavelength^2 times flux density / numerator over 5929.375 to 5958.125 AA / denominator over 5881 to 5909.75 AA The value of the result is 1.3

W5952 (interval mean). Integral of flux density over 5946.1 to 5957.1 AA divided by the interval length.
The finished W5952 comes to 17.1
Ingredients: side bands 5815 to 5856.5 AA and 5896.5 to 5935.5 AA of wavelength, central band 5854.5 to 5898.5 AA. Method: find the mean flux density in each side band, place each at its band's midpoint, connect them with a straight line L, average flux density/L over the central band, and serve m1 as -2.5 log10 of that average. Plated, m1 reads 0.13 mag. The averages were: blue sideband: 17.6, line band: 15.1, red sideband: 16.4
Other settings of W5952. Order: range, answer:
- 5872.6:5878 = 17.6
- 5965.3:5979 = 17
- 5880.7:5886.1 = 14.6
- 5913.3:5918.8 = 16.2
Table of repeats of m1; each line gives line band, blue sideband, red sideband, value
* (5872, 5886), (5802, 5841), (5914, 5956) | 0.09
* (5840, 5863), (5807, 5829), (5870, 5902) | -0.08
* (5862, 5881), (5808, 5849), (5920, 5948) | 0.03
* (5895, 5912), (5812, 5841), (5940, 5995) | 0.14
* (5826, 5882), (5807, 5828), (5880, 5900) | -0.15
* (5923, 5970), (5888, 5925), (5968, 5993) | -0.07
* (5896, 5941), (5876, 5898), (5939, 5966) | -0.09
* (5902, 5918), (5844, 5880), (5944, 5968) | 0.00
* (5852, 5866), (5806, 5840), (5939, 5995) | 0.05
